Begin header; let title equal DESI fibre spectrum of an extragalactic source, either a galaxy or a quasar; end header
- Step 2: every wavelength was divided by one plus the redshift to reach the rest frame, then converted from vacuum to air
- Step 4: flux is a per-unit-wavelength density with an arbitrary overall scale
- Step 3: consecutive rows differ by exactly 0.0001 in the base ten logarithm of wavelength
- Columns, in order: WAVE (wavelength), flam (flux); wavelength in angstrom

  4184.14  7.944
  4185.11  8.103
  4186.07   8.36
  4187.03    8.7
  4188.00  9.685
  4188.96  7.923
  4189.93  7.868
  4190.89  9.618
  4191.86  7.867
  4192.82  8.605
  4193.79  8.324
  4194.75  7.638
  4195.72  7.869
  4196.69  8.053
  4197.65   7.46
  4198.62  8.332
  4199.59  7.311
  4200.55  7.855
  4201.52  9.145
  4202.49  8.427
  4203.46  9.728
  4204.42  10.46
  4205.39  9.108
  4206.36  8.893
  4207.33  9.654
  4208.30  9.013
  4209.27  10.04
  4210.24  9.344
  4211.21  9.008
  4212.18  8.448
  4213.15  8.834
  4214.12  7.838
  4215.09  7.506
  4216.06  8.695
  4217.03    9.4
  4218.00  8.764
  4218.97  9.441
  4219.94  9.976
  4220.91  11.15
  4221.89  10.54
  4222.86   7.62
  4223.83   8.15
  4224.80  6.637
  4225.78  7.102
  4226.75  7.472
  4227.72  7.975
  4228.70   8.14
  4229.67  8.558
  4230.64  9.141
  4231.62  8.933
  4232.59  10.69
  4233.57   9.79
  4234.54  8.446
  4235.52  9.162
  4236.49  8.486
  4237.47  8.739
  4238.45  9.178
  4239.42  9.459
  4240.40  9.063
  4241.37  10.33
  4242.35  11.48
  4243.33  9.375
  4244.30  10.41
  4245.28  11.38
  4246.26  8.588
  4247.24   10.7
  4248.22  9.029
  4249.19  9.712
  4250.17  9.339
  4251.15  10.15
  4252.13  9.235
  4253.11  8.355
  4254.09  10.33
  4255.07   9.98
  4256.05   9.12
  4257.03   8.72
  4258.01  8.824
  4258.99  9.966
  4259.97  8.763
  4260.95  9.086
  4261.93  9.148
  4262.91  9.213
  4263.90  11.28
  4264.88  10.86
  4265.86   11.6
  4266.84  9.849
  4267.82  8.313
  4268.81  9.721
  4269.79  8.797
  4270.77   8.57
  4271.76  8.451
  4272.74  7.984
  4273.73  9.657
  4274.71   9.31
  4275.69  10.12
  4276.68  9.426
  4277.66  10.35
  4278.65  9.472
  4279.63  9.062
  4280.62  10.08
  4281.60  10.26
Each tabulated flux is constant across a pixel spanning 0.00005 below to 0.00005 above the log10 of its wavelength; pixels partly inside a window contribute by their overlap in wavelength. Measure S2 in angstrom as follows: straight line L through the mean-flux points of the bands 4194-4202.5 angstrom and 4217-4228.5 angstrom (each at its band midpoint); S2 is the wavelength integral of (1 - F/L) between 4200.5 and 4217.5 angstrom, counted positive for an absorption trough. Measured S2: -1.48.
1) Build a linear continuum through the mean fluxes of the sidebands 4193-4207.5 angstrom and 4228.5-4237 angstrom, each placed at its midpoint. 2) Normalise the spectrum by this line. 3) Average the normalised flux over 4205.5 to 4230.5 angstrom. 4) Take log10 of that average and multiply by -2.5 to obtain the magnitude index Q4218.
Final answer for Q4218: 0.01 mag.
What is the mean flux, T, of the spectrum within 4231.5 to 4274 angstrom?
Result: 9.51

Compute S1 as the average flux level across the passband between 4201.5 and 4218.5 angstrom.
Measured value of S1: 9.01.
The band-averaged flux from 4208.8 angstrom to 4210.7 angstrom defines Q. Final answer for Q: 9.69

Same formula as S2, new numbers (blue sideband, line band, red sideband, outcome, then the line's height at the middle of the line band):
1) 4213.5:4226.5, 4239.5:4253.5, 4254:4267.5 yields -0.66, 9.36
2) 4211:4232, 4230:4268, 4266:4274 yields -3.31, 8.83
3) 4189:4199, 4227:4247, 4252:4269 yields -0.62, 9.07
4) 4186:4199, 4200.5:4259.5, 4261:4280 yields -1.88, 8.89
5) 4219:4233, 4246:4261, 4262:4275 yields -0.27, 9.23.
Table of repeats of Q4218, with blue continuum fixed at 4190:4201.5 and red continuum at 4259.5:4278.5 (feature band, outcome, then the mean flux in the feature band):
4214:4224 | -0.06 mag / 9.08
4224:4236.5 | 0.04 mag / 8.5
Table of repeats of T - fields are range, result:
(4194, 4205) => 8.4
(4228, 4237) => 9.01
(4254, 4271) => 9.56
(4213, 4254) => 9.13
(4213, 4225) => 8.87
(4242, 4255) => 9.84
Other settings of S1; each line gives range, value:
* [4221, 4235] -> 8.59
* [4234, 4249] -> 9.6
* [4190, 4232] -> 8.64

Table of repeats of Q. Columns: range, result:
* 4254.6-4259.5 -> 9.32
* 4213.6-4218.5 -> 8.45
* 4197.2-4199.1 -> 7.89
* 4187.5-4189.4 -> 8.82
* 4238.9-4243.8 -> 9.94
